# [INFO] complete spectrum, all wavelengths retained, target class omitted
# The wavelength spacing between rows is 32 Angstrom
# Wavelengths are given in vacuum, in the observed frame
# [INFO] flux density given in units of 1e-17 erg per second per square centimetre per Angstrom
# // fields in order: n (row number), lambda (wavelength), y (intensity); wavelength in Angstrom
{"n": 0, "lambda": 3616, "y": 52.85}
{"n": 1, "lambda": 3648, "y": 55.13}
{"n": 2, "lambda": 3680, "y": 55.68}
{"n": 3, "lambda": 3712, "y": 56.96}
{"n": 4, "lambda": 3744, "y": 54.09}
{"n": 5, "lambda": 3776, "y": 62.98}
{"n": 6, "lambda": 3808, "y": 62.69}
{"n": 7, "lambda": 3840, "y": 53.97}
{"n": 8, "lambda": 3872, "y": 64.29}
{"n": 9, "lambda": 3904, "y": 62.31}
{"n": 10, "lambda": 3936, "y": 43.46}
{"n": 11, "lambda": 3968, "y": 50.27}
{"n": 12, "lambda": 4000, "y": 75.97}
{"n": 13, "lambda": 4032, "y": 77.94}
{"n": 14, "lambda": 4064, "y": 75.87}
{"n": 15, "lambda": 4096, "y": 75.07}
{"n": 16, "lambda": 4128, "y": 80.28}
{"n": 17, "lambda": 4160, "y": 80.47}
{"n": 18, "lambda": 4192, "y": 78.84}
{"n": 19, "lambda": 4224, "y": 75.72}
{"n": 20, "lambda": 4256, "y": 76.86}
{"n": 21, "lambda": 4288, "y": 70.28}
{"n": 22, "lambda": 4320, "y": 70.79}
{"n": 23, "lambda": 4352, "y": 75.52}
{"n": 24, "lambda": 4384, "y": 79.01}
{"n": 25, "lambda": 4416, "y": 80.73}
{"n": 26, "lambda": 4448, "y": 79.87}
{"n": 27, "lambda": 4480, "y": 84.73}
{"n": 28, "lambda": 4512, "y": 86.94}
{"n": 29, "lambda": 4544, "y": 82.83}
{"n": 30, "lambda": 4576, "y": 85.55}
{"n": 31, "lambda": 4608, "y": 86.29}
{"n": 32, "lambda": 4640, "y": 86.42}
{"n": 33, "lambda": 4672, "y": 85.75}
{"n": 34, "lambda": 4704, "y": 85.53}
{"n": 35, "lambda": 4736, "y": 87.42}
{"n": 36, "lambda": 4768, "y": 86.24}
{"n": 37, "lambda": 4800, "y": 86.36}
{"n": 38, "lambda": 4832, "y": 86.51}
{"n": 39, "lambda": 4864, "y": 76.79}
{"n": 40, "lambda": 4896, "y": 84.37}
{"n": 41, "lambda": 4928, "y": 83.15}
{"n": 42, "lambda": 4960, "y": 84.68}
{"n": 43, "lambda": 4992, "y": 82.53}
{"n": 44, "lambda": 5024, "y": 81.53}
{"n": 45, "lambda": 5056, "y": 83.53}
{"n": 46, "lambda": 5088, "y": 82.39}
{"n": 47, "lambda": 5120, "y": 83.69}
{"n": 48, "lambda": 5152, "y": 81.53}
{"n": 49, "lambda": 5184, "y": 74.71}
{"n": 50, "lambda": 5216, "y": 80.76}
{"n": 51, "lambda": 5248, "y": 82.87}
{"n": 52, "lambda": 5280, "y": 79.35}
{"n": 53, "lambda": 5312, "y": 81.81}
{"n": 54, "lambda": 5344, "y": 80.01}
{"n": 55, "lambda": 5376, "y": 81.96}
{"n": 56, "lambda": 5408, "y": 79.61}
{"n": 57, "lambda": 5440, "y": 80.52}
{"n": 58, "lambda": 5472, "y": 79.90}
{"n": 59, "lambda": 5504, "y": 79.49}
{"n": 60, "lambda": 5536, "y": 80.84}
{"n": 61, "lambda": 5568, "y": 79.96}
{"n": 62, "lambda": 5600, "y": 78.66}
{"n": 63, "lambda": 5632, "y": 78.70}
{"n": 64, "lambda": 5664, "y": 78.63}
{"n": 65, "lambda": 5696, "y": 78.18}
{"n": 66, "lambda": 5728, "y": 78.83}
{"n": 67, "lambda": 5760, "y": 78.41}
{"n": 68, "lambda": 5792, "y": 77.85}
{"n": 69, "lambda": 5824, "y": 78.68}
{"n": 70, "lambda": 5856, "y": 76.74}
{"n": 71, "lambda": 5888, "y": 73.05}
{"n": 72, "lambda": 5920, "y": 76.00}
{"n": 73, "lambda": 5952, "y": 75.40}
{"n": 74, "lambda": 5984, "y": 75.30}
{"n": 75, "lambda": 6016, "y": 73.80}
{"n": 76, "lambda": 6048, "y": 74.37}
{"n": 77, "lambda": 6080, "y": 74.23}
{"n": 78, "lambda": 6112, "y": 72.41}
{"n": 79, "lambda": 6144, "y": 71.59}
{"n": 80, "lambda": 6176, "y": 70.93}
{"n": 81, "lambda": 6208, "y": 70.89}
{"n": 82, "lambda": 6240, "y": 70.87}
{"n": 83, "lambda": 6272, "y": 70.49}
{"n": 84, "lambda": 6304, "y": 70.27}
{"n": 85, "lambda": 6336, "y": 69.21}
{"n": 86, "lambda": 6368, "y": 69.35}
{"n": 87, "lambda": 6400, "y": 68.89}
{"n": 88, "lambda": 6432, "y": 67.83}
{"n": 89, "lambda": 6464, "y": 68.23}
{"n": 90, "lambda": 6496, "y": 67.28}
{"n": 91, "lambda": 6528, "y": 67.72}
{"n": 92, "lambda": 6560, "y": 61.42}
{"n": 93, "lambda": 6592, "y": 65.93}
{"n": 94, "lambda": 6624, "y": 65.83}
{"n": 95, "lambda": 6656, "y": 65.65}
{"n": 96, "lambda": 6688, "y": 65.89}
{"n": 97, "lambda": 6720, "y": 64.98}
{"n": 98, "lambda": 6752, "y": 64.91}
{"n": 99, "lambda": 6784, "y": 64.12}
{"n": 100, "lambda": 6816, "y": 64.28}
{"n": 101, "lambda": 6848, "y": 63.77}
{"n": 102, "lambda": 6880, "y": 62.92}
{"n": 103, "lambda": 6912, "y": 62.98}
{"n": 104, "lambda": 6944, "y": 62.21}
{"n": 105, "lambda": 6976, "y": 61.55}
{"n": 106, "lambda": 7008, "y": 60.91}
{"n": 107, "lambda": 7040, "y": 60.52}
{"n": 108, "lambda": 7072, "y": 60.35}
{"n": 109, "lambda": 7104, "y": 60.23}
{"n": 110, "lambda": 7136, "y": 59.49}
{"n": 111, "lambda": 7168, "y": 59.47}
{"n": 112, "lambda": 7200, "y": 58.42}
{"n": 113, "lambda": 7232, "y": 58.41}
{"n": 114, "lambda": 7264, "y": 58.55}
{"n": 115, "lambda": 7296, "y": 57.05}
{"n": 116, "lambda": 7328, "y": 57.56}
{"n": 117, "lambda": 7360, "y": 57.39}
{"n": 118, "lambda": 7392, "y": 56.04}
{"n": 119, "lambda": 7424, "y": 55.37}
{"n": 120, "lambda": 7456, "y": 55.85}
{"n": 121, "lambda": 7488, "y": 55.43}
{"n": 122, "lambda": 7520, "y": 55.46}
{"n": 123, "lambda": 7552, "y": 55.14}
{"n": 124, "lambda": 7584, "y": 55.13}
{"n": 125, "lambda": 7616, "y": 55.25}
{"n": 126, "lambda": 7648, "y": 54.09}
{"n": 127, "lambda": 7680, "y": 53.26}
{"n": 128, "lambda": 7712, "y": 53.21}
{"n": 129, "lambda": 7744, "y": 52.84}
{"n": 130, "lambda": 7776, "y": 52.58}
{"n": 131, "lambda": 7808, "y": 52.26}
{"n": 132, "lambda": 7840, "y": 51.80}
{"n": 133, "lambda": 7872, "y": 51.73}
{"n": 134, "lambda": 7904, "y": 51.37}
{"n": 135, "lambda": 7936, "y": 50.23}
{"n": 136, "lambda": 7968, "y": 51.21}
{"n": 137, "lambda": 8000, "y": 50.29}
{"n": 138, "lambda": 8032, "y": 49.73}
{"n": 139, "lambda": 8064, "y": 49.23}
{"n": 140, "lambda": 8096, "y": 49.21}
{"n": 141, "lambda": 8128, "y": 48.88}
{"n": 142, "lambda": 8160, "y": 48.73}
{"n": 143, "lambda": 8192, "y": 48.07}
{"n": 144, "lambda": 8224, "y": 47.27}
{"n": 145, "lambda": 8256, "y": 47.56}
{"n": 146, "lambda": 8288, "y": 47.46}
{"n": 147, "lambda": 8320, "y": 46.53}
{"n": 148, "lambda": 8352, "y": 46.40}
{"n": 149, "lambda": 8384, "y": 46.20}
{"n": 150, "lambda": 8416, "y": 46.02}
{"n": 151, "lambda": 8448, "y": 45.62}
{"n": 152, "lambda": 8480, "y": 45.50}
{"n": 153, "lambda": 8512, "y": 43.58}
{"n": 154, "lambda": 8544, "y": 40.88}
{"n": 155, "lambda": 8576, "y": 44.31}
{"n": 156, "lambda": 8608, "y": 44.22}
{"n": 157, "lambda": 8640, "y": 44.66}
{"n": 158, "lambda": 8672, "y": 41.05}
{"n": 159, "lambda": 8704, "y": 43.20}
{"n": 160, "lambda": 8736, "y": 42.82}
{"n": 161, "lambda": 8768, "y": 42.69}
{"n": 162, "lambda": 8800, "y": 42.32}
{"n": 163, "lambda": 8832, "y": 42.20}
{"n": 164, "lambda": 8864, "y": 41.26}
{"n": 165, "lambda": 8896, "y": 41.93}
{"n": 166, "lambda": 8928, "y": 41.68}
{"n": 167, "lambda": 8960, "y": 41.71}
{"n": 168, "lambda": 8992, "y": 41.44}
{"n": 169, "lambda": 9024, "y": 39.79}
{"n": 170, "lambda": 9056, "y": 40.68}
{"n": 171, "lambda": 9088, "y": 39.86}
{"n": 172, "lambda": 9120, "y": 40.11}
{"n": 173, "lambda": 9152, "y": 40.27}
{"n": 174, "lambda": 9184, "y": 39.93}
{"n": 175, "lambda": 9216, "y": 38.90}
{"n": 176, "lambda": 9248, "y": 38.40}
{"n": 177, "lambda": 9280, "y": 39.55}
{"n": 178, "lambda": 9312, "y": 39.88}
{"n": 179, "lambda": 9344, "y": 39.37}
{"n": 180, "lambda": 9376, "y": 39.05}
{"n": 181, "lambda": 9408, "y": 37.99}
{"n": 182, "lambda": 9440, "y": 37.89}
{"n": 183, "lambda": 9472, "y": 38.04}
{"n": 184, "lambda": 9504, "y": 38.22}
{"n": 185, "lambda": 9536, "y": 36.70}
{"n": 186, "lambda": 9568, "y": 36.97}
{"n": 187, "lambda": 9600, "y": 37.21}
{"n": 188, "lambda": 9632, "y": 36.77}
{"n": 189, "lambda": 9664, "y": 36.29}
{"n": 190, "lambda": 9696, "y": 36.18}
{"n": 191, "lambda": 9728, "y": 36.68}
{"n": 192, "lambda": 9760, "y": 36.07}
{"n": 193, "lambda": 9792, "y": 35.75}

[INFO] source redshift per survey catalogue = 0.000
